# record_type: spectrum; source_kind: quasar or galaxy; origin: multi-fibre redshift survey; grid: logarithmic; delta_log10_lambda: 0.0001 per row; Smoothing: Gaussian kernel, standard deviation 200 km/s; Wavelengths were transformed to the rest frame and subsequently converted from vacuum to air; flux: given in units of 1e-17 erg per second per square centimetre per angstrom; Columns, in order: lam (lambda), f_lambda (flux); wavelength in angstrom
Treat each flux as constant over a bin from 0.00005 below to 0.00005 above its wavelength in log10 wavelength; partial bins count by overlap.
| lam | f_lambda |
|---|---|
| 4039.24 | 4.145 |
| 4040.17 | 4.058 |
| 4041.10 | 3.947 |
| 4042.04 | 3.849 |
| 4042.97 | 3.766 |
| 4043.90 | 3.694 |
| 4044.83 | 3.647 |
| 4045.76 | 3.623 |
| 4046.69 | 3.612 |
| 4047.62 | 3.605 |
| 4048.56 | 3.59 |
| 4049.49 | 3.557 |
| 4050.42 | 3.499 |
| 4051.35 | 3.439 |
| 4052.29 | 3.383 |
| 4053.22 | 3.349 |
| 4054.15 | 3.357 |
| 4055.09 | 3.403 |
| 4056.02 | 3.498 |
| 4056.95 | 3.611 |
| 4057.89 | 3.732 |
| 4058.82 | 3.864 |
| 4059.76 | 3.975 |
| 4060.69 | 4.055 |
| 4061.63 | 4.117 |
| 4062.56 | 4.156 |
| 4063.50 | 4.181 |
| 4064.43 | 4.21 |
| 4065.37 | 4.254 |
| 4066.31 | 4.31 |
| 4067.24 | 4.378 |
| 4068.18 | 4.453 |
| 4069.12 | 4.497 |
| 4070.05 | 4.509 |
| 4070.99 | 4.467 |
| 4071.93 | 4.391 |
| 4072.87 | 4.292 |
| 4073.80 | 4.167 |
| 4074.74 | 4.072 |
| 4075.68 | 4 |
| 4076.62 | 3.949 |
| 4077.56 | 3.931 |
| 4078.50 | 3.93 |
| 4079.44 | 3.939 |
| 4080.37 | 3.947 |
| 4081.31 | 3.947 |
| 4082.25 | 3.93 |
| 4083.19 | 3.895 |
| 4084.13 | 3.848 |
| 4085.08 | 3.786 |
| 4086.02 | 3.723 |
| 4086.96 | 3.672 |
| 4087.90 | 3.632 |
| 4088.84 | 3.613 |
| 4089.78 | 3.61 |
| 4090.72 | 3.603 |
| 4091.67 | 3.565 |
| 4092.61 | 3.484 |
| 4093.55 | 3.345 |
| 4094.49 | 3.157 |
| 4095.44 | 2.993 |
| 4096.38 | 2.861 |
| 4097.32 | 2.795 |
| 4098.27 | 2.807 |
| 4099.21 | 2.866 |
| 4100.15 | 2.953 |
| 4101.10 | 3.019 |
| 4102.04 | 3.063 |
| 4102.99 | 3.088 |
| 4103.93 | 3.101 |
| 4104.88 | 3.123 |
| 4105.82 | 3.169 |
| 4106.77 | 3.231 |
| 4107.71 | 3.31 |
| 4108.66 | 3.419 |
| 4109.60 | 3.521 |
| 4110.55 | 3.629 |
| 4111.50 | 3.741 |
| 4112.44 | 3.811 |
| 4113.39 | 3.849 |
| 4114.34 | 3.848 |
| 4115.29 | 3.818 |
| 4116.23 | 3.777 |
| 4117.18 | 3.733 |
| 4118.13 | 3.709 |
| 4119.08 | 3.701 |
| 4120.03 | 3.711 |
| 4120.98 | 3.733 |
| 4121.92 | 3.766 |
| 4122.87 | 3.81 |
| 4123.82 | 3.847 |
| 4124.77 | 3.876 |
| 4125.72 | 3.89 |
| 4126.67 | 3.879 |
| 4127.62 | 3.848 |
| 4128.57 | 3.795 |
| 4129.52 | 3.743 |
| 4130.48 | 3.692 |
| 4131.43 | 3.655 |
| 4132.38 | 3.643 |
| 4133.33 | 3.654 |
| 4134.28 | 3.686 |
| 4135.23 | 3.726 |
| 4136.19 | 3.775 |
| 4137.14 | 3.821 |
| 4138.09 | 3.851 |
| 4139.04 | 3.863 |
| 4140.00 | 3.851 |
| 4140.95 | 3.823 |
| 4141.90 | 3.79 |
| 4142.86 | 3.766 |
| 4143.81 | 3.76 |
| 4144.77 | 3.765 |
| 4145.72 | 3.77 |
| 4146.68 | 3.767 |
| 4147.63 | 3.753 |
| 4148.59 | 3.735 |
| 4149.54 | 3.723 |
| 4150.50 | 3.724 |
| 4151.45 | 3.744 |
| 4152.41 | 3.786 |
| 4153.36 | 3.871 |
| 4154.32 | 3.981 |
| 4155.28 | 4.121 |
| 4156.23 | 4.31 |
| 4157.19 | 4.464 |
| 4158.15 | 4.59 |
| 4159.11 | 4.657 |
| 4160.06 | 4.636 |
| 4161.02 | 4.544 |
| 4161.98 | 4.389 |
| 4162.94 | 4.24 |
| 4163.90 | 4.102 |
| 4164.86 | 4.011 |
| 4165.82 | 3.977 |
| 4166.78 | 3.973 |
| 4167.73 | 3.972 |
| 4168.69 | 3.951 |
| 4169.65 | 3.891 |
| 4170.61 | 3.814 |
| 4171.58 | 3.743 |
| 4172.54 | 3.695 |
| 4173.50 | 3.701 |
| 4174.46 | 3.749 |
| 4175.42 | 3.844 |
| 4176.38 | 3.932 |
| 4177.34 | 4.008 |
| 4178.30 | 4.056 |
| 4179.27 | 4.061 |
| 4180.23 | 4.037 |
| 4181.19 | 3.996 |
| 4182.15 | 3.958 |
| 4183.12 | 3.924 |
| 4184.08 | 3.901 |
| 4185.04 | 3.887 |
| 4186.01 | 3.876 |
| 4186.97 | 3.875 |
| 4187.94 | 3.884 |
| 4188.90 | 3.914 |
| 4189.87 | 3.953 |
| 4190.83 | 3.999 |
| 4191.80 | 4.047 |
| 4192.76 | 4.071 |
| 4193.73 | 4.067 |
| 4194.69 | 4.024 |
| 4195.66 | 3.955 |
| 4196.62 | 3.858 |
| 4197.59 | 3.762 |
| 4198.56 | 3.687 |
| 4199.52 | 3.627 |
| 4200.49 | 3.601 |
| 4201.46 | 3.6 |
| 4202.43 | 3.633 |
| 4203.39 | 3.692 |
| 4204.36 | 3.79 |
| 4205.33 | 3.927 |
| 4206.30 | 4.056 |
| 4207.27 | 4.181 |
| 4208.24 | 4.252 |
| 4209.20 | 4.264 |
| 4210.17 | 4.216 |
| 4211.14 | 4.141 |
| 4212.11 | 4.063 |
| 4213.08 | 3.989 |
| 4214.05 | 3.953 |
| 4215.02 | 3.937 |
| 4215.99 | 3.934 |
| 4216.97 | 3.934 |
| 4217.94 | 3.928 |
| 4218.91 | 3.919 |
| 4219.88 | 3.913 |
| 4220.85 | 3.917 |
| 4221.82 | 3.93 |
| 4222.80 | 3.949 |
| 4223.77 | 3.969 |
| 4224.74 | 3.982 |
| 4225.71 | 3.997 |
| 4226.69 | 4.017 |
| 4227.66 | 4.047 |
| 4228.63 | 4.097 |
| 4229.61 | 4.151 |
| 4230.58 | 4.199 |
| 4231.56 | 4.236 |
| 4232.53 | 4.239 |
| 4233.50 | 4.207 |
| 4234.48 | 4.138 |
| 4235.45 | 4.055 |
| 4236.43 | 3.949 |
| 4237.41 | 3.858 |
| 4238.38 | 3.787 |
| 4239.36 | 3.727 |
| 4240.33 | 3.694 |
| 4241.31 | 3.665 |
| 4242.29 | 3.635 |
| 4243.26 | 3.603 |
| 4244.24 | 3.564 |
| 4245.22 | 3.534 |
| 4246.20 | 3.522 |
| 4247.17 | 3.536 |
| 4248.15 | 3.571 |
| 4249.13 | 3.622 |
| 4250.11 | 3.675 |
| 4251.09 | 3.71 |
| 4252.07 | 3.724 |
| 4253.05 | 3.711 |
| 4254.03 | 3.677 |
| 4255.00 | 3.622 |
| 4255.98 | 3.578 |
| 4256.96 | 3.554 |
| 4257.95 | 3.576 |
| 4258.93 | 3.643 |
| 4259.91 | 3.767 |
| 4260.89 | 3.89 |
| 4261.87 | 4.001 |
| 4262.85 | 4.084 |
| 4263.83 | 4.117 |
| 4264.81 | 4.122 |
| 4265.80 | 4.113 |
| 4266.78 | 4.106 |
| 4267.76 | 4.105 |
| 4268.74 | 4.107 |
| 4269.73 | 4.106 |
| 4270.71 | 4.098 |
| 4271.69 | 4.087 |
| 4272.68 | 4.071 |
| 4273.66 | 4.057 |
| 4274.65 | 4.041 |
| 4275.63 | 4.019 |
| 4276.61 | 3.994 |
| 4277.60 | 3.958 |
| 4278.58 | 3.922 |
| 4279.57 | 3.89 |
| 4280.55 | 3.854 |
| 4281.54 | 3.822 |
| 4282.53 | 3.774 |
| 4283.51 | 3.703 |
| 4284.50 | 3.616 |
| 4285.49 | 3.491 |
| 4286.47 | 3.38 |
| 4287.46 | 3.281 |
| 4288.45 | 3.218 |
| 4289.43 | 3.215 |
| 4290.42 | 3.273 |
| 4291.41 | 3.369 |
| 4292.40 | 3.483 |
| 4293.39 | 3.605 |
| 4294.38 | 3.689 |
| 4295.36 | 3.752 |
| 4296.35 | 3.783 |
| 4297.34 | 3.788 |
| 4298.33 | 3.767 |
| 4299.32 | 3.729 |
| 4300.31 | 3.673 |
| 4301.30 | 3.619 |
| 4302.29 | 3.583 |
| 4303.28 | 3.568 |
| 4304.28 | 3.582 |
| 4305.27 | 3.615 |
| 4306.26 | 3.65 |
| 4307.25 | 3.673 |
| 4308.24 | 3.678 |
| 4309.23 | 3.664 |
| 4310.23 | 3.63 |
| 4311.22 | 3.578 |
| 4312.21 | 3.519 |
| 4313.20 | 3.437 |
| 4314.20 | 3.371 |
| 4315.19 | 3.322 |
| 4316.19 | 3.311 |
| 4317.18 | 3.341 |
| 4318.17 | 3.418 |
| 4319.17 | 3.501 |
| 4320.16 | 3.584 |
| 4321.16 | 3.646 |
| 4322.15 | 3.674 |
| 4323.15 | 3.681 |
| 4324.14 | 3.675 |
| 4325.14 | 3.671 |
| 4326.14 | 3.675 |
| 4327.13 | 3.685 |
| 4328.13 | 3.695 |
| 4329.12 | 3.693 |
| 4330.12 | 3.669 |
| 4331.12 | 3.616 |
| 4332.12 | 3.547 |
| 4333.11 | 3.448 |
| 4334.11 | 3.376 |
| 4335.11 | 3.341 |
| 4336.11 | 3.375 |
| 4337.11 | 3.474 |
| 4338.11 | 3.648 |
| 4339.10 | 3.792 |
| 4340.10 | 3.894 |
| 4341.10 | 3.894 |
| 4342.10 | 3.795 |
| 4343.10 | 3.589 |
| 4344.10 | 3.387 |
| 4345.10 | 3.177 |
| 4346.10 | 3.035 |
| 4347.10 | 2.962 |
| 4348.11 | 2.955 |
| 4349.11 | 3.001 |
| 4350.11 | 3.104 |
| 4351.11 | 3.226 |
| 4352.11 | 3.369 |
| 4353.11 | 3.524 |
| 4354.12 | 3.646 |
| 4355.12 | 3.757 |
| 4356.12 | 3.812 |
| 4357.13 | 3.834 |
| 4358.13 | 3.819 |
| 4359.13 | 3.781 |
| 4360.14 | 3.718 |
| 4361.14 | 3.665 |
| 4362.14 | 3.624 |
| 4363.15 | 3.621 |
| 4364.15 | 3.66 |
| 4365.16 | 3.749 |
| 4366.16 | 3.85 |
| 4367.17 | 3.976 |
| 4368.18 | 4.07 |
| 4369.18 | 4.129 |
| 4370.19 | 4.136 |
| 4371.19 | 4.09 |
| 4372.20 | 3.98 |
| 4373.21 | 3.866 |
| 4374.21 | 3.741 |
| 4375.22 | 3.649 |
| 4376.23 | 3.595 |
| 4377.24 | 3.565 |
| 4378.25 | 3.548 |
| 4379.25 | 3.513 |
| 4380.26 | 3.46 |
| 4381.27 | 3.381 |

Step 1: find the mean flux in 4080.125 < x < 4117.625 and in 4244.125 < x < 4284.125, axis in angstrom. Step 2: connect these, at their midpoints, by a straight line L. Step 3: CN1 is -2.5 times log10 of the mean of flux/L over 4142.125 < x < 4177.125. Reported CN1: -0.11 mag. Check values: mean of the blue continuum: 3.45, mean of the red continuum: 3.85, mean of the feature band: 3.98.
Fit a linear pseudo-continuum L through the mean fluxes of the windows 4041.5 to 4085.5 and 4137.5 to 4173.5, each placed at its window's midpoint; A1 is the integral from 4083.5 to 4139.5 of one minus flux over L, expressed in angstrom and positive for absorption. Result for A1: 5.6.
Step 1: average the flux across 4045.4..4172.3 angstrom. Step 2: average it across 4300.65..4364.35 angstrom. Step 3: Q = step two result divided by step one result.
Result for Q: 0.94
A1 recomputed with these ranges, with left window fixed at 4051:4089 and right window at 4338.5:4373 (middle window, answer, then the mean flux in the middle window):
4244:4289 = -0.72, 3.8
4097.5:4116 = 2.74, 3.33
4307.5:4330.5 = 0.67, 3.57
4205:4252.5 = -1.79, 3.92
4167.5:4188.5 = -0.35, 3.9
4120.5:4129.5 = 0.16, 3.83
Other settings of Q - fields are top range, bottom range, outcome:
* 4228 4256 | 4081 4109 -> 1.14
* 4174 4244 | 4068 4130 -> 1.08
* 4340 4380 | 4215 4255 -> 0.94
